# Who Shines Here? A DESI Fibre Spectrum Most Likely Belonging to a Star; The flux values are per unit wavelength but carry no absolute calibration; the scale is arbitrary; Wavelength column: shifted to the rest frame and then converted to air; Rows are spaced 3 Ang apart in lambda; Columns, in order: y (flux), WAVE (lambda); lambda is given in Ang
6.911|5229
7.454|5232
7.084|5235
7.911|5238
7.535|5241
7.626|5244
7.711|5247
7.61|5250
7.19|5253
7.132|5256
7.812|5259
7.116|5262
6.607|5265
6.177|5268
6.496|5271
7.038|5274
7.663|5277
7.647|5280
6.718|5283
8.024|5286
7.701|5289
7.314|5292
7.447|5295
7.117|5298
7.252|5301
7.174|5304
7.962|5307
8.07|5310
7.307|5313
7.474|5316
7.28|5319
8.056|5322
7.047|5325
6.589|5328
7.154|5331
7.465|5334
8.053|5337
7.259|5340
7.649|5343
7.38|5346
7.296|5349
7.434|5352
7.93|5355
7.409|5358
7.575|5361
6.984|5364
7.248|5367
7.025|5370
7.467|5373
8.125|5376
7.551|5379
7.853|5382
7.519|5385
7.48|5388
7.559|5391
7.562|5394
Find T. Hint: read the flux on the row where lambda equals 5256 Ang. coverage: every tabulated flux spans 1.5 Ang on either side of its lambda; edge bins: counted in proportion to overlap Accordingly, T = 7.132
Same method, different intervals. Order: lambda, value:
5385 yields 7.519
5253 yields 7.19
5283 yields 6.718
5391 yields 7.559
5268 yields 6.177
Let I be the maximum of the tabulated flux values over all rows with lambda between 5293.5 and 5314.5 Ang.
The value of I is 8.07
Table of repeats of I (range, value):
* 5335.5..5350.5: 8.053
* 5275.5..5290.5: 8.024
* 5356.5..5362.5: 7.575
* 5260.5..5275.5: 7.116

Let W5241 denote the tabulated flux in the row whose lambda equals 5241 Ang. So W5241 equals 7.535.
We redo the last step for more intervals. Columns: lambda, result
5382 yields 7.853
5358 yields 7.409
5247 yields 7.711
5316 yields 7.474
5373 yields 7.467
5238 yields 7.911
